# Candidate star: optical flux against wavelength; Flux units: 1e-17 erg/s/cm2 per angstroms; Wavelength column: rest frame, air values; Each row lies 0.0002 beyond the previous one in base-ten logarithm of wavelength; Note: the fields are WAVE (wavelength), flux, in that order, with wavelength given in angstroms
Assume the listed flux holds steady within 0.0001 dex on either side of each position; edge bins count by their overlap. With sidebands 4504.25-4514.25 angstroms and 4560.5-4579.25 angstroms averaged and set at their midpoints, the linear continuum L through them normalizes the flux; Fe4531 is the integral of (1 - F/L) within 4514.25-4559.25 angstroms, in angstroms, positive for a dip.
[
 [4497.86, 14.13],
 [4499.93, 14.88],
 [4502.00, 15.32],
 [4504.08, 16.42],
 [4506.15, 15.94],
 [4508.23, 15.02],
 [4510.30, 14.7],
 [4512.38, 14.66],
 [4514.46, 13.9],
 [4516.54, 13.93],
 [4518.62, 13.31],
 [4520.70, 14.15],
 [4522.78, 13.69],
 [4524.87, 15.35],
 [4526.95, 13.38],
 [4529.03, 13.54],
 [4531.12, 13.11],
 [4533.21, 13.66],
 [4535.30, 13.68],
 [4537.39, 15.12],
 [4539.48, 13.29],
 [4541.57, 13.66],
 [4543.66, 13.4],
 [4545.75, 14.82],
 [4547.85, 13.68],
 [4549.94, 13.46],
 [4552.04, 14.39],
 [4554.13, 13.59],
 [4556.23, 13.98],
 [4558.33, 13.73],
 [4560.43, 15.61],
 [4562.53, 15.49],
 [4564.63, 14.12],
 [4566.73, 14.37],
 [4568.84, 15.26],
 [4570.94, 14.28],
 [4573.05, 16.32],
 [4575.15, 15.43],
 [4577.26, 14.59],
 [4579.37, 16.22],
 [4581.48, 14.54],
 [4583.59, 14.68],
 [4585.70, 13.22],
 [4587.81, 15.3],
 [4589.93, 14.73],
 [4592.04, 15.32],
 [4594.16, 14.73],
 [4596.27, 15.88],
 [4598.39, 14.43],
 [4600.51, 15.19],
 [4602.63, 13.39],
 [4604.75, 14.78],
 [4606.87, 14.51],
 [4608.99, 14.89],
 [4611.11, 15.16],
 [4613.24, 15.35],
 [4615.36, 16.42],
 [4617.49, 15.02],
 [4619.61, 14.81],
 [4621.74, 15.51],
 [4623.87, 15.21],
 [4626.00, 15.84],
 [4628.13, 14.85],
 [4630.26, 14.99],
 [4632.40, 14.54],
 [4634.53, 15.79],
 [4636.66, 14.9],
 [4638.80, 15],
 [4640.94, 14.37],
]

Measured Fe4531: 3.69 angstroms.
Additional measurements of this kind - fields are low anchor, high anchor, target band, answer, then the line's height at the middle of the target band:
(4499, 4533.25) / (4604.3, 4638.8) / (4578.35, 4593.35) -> 0.1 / 14.9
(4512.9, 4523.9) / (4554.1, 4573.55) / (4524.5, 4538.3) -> 0.2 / 14.1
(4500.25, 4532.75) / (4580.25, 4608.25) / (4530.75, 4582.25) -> 0.5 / 14.6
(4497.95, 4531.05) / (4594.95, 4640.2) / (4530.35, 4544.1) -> 0.8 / 14.6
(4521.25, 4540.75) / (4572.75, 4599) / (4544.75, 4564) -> 0.1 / 14.4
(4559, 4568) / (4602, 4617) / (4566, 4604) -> 0.1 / 14.9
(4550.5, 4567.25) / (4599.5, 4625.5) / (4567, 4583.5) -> -0.6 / 14.6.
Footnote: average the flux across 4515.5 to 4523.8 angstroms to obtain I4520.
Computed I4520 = 13.8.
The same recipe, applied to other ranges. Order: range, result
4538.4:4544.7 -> 13.5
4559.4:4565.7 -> 15.1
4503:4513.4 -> 15.3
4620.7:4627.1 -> 15.5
